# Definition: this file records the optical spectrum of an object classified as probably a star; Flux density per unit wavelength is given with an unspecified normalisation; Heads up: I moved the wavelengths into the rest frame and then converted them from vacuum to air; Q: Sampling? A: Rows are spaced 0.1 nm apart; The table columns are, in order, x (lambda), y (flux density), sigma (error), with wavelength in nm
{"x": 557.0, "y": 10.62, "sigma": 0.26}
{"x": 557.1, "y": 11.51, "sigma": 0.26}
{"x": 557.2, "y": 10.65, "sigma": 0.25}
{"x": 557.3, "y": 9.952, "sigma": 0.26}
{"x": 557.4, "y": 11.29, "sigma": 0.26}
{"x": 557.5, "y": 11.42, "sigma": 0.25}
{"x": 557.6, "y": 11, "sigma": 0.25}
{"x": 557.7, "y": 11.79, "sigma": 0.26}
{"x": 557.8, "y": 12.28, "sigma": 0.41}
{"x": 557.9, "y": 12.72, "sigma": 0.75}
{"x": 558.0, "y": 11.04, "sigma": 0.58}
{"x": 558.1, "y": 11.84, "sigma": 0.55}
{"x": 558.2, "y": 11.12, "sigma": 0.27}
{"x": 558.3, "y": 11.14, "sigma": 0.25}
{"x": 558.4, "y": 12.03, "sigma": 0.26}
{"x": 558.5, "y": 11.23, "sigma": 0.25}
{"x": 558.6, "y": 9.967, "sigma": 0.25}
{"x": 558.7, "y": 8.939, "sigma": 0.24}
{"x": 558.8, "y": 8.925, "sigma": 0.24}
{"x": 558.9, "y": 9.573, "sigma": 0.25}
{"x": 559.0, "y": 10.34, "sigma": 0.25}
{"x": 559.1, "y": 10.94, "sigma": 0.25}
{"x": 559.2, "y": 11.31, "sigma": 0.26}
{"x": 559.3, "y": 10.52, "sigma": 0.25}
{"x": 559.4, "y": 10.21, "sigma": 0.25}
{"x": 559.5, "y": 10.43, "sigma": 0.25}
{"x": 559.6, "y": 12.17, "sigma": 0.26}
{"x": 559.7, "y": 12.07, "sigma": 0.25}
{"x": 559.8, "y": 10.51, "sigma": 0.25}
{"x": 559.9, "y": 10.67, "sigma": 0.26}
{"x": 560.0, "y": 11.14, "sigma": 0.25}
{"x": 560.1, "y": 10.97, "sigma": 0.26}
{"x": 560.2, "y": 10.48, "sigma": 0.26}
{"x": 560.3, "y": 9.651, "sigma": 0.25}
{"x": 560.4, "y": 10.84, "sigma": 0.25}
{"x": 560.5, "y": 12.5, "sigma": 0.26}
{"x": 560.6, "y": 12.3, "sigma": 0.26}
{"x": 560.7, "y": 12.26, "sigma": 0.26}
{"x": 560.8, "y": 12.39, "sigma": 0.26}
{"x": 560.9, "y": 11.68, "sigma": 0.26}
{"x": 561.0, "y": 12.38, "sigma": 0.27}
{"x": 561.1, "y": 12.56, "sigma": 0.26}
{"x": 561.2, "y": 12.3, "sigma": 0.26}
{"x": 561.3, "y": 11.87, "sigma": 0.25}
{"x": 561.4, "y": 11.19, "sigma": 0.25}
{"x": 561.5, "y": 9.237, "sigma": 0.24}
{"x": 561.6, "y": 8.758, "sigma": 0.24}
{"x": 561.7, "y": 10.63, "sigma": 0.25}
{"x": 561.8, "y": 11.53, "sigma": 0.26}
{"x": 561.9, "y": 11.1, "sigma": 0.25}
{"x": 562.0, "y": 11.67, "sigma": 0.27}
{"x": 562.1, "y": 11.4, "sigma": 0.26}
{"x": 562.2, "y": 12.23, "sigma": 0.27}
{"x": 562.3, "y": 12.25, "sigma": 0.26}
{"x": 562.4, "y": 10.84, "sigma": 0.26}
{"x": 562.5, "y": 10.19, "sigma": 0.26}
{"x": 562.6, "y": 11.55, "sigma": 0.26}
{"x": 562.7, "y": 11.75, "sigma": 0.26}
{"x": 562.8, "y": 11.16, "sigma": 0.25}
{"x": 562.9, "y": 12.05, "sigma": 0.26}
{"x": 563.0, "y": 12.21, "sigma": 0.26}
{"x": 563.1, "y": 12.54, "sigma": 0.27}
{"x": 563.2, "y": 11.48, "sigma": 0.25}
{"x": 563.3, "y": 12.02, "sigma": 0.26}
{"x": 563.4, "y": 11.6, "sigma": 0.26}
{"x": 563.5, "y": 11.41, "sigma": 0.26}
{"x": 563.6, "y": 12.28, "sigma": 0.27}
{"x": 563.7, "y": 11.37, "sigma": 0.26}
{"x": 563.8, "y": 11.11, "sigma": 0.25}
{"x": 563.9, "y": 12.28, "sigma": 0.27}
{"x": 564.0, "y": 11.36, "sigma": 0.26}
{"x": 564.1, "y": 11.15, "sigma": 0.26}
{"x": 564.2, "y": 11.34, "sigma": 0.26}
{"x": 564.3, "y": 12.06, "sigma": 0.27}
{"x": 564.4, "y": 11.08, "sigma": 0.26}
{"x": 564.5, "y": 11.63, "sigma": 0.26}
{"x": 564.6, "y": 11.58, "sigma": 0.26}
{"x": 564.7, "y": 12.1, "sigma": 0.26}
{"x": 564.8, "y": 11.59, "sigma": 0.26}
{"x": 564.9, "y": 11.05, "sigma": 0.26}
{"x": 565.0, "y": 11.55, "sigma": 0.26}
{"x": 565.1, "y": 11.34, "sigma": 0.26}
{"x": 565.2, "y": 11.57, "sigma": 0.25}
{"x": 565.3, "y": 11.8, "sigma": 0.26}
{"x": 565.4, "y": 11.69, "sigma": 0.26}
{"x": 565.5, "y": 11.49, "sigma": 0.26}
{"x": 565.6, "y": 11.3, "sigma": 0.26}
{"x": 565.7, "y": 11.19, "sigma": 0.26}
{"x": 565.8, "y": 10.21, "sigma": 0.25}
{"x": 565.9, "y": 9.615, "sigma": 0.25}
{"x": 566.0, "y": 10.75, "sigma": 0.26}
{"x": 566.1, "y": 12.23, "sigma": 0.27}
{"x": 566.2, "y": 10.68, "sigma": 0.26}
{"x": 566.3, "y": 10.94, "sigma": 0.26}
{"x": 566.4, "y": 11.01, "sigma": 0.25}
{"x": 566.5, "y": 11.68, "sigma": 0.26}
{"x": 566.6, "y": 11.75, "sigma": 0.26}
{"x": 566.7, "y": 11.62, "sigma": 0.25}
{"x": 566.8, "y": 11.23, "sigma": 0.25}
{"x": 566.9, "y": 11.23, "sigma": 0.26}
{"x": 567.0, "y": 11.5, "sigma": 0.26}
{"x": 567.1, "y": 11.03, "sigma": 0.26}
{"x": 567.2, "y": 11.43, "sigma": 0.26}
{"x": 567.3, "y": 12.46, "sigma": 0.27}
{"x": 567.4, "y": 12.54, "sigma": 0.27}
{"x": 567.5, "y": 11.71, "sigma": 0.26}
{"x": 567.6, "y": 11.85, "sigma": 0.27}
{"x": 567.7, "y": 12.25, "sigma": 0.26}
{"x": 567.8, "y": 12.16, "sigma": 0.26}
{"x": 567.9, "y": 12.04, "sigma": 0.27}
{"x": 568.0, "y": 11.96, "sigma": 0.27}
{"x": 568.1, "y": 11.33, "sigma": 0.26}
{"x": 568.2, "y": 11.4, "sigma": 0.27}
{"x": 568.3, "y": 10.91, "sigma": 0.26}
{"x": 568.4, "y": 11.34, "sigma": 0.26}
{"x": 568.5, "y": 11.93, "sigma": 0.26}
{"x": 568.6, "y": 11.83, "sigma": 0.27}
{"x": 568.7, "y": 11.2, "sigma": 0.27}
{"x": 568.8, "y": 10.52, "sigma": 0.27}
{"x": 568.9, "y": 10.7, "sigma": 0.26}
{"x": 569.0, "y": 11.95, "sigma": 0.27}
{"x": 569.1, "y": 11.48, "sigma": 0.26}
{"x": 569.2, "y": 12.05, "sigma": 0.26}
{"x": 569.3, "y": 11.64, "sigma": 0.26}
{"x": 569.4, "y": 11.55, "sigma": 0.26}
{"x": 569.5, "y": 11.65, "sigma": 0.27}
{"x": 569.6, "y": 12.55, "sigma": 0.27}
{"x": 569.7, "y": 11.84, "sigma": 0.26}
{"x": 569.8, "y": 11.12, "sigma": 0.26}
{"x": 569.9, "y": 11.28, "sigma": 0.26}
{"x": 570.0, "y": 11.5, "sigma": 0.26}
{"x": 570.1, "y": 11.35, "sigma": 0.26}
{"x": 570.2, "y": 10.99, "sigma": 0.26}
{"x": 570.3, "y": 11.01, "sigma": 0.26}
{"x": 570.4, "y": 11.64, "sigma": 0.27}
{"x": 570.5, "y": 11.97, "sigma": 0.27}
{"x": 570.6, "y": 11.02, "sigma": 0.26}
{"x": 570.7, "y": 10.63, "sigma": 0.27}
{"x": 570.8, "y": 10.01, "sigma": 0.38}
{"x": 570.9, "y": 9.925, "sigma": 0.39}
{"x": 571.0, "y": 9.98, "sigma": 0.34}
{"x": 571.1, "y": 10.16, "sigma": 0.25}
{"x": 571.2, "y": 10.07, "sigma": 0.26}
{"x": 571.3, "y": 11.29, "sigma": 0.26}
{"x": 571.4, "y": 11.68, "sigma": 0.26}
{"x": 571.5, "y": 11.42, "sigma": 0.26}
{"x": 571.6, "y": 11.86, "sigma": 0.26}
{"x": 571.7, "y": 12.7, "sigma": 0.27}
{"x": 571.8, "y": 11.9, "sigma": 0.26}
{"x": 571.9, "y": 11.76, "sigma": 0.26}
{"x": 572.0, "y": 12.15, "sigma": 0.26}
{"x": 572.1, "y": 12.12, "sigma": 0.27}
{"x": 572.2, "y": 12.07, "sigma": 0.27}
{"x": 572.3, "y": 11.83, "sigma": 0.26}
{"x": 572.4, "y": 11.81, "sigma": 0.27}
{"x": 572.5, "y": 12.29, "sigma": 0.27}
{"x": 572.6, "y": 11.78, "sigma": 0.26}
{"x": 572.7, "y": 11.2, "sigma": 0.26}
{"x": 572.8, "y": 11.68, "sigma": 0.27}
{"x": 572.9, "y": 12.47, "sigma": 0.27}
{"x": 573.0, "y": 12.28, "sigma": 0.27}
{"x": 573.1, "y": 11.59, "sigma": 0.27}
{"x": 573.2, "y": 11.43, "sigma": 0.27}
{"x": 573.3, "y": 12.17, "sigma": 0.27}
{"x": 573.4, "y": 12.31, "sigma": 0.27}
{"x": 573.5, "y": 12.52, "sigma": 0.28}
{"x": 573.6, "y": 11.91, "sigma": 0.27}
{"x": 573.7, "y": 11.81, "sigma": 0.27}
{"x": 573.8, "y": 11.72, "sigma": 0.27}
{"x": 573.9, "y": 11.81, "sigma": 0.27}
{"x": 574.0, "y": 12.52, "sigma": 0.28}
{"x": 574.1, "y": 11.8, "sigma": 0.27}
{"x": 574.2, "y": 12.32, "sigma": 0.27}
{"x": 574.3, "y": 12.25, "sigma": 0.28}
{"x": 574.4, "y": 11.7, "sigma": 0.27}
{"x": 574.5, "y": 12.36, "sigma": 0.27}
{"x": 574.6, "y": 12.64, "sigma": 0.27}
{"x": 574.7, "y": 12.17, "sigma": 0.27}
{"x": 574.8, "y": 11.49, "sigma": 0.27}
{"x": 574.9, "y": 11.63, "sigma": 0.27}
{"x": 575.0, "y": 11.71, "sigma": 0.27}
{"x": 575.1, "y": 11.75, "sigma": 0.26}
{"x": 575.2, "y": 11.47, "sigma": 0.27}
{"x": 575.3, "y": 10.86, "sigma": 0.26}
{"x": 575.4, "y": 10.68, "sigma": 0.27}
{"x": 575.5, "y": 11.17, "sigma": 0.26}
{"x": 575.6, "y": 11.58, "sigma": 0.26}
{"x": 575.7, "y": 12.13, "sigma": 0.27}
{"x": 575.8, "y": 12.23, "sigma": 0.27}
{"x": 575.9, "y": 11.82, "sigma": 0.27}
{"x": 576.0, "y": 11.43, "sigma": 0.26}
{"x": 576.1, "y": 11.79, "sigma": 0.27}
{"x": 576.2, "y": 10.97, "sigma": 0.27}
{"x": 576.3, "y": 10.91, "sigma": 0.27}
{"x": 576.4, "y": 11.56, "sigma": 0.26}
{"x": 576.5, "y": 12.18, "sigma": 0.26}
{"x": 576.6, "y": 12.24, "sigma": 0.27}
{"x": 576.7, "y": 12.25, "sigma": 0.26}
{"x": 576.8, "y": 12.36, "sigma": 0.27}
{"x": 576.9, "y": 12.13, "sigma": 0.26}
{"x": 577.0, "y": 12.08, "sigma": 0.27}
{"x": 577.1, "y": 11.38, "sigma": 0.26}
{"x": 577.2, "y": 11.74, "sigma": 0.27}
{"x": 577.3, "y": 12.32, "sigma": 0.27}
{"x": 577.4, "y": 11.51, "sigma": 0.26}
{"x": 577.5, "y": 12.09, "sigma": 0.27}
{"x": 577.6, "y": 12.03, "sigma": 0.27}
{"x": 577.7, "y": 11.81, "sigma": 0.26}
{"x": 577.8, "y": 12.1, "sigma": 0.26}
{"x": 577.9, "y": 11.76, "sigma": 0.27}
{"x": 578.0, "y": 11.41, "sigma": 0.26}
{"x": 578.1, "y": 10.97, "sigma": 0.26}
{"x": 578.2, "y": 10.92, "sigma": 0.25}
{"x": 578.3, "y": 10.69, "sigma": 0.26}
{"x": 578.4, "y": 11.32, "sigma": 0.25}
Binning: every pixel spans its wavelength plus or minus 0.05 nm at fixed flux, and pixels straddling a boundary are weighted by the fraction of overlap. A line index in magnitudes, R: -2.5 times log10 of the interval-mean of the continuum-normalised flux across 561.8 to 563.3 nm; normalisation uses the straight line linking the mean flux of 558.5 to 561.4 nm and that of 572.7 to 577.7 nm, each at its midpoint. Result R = -0.04 mag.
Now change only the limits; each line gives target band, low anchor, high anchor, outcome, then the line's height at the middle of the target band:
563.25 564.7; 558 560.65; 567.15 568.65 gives -0.02 mag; 11.4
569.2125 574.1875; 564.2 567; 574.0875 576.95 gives 0.00 mag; 11.6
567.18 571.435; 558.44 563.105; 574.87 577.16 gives 0.00 mag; 11.4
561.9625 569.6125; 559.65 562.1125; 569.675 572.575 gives -0.02 mag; 11.3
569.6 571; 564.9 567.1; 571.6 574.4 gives 0.06 mag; 11.7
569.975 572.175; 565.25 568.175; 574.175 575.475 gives 0.04 mag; 11.6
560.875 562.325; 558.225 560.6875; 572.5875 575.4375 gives -0.04 mag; 11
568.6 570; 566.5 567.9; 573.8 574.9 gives 0.03 mag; 11.8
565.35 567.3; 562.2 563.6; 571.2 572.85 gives 0.05 mag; 11.7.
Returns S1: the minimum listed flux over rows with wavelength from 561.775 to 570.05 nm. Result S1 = 9.615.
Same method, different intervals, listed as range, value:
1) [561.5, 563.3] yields 8.758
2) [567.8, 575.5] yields 9.925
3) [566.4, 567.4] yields 11.03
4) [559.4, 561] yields 9.651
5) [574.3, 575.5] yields 10.68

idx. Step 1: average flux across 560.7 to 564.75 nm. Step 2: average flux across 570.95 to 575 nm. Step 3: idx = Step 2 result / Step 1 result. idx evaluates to 1.0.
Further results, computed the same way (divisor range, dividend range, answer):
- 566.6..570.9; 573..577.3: 1.03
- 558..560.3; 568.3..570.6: 1.07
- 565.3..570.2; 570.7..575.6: 1.02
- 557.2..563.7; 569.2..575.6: 1.03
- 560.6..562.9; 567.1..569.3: 1.02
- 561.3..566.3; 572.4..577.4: 1.04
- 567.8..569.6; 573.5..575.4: 1.03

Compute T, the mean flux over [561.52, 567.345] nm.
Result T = 11.4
